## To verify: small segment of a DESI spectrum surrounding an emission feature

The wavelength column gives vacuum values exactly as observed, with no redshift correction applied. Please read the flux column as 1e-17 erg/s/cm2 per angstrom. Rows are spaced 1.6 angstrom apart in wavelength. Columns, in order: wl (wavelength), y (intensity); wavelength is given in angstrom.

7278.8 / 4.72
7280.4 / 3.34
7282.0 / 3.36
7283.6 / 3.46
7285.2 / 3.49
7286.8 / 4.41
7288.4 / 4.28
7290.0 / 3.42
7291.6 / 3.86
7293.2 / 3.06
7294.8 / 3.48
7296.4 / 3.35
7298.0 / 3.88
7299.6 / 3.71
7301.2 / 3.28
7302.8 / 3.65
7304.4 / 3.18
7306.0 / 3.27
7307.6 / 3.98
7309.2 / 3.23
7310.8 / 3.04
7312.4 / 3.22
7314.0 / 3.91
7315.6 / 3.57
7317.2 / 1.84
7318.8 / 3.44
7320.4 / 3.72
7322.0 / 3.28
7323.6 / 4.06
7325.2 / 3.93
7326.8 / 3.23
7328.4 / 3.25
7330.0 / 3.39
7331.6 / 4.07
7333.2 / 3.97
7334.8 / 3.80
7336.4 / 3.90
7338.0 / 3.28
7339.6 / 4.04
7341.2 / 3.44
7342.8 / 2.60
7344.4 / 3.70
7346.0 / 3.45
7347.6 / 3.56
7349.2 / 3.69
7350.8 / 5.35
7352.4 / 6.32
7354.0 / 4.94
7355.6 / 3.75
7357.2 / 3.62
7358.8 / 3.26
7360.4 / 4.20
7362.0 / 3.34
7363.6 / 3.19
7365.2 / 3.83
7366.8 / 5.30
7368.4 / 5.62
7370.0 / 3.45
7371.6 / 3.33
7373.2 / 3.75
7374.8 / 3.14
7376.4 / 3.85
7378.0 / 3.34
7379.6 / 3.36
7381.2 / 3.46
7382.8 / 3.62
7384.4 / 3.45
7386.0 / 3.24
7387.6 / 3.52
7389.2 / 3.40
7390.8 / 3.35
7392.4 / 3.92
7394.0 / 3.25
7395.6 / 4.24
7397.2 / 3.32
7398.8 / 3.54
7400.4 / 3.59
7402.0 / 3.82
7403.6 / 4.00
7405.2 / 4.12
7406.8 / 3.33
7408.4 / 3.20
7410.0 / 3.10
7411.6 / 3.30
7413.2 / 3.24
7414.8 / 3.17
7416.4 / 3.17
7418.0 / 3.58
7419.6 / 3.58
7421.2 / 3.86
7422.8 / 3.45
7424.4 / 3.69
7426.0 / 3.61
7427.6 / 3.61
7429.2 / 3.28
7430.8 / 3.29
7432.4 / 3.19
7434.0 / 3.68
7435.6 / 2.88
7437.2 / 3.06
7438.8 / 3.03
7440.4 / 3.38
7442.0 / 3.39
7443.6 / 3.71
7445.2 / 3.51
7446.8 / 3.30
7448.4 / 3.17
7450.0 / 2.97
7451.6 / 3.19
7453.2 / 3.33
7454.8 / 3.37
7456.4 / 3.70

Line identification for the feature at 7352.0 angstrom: [S II]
